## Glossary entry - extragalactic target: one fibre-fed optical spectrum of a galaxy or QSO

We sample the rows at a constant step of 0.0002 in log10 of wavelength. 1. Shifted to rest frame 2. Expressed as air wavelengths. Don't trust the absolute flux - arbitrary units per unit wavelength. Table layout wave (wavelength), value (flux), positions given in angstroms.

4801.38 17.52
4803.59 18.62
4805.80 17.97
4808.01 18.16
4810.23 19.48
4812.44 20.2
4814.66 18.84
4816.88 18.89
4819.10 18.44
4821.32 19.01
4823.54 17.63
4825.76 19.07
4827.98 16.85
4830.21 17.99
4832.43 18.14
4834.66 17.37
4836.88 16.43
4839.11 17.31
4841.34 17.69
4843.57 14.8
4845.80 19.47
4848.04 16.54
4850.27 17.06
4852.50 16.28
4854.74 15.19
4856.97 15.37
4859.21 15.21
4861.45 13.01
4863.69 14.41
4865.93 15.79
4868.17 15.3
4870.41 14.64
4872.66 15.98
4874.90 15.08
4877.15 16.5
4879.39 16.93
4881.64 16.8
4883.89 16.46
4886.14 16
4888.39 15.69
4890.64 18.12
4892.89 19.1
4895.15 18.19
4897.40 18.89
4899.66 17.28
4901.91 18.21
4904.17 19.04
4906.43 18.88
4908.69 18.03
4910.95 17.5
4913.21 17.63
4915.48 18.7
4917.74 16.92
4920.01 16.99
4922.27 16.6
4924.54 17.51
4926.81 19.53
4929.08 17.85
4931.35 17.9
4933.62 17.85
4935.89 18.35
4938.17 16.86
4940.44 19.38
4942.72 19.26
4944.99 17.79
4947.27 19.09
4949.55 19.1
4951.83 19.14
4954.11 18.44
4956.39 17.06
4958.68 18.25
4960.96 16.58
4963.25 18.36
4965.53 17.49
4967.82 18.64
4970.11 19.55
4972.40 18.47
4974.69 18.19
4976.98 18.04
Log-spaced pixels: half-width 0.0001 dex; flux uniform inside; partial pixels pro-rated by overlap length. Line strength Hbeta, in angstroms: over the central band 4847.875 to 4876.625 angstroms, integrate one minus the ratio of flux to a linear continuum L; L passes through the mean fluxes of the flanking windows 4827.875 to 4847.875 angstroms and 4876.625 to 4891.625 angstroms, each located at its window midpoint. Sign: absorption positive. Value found 2.72 angstroms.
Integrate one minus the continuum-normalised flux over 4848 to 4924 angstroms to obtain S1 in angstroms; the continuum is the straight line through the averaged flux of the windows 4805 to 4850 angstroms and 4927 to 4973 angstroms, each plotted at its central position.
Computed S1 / 5.9 angstroms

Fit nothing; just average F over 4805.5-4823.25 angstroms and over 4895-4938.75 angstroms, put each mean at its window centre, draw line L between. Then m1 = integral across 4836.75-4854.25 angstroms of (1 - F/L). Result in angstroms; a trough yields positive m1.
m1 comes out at 1.57 angstroms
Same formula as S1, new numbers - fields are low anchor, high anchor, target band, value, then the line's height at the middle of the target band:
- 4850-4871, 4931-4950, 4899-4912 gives -0.93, 17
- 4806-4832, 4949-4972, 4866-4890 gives 3.19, 18.4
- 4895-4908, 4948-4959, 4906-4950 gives 0.88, 18.4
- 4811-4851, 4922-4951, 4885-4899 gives 0.37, 18.1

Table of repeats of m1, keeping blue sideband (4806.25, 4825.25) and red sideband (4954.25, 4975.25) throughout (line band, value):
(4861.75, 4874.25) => 2.3 angstroms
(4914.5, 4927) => 0.5 angstroms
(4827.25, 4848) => 1.5 angstroms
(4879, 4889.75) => 1.2 angstroms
